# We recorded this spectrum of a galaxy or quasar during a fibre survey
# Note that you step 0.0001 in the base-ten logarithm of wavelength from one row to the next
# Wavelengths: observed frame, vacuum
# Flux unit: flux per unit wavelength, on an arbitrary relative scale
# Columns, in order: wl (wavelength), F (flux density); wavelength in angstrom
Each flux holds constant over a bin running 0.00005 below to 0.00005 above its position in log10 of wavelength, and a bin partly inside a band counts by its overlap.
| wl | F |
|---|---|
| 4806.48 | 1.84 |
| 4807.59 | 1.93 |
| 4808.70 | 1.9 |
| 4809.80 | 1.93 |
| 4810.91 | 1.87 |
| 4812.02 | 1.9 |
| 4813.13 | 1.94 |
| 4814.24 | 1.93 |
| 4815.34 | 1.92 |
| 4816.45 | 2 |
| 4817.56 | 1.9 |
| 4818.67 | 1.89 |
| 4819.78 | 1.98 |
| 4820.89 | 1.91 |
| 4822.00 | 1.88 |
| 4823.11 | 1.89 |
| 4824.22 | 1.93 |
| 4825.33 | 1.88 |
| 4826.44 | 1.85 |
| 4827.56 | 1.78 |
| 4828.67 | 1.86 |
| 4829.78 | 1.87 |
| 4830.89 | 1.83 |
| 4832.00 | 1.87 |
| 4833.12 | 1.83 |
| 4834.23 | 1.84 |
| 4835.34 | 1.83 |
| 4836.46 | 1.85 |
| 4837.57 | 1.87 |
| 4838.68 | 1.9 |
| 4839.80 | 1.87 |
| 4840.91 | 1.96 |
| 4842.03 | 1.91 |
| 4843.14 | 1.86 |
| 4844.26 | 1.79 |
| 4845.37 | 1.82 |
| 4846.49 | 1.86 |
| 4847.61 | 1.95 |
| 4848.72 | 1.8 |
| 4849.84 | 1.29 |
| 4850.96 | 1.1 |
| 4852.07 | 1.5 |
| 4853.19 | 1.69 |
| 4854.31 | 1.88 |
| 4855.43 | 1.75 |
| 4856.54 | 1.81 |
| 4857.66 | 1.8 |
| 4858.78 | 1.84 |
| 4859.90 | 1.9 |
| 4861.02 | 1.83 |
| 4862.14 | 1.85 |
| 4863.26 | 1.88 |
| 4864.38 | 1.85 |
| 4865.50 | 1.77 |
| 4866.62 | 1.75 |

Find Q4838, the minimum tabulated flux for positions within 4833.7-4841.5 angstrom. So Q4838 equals 1.83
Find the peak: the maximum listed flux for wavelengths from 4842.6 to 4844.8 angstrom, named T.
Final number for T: 1.86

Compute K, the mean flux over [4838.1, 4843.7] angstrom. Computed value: 1.9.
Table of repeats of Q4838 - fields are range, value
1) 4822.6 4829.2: 1.78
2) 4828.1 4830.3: 1.86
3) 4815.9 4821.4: 1.89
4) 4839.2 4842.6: 1.87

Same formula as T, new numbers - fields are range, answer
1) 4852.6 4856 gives 1.88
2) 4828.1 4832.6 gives 1.87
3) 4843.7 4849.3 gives 1.95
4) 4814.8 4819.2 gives 2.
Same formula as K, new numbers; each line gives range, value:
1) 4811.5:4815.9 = 1.92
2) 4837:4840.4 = 1.88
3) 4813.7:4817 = 1.95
